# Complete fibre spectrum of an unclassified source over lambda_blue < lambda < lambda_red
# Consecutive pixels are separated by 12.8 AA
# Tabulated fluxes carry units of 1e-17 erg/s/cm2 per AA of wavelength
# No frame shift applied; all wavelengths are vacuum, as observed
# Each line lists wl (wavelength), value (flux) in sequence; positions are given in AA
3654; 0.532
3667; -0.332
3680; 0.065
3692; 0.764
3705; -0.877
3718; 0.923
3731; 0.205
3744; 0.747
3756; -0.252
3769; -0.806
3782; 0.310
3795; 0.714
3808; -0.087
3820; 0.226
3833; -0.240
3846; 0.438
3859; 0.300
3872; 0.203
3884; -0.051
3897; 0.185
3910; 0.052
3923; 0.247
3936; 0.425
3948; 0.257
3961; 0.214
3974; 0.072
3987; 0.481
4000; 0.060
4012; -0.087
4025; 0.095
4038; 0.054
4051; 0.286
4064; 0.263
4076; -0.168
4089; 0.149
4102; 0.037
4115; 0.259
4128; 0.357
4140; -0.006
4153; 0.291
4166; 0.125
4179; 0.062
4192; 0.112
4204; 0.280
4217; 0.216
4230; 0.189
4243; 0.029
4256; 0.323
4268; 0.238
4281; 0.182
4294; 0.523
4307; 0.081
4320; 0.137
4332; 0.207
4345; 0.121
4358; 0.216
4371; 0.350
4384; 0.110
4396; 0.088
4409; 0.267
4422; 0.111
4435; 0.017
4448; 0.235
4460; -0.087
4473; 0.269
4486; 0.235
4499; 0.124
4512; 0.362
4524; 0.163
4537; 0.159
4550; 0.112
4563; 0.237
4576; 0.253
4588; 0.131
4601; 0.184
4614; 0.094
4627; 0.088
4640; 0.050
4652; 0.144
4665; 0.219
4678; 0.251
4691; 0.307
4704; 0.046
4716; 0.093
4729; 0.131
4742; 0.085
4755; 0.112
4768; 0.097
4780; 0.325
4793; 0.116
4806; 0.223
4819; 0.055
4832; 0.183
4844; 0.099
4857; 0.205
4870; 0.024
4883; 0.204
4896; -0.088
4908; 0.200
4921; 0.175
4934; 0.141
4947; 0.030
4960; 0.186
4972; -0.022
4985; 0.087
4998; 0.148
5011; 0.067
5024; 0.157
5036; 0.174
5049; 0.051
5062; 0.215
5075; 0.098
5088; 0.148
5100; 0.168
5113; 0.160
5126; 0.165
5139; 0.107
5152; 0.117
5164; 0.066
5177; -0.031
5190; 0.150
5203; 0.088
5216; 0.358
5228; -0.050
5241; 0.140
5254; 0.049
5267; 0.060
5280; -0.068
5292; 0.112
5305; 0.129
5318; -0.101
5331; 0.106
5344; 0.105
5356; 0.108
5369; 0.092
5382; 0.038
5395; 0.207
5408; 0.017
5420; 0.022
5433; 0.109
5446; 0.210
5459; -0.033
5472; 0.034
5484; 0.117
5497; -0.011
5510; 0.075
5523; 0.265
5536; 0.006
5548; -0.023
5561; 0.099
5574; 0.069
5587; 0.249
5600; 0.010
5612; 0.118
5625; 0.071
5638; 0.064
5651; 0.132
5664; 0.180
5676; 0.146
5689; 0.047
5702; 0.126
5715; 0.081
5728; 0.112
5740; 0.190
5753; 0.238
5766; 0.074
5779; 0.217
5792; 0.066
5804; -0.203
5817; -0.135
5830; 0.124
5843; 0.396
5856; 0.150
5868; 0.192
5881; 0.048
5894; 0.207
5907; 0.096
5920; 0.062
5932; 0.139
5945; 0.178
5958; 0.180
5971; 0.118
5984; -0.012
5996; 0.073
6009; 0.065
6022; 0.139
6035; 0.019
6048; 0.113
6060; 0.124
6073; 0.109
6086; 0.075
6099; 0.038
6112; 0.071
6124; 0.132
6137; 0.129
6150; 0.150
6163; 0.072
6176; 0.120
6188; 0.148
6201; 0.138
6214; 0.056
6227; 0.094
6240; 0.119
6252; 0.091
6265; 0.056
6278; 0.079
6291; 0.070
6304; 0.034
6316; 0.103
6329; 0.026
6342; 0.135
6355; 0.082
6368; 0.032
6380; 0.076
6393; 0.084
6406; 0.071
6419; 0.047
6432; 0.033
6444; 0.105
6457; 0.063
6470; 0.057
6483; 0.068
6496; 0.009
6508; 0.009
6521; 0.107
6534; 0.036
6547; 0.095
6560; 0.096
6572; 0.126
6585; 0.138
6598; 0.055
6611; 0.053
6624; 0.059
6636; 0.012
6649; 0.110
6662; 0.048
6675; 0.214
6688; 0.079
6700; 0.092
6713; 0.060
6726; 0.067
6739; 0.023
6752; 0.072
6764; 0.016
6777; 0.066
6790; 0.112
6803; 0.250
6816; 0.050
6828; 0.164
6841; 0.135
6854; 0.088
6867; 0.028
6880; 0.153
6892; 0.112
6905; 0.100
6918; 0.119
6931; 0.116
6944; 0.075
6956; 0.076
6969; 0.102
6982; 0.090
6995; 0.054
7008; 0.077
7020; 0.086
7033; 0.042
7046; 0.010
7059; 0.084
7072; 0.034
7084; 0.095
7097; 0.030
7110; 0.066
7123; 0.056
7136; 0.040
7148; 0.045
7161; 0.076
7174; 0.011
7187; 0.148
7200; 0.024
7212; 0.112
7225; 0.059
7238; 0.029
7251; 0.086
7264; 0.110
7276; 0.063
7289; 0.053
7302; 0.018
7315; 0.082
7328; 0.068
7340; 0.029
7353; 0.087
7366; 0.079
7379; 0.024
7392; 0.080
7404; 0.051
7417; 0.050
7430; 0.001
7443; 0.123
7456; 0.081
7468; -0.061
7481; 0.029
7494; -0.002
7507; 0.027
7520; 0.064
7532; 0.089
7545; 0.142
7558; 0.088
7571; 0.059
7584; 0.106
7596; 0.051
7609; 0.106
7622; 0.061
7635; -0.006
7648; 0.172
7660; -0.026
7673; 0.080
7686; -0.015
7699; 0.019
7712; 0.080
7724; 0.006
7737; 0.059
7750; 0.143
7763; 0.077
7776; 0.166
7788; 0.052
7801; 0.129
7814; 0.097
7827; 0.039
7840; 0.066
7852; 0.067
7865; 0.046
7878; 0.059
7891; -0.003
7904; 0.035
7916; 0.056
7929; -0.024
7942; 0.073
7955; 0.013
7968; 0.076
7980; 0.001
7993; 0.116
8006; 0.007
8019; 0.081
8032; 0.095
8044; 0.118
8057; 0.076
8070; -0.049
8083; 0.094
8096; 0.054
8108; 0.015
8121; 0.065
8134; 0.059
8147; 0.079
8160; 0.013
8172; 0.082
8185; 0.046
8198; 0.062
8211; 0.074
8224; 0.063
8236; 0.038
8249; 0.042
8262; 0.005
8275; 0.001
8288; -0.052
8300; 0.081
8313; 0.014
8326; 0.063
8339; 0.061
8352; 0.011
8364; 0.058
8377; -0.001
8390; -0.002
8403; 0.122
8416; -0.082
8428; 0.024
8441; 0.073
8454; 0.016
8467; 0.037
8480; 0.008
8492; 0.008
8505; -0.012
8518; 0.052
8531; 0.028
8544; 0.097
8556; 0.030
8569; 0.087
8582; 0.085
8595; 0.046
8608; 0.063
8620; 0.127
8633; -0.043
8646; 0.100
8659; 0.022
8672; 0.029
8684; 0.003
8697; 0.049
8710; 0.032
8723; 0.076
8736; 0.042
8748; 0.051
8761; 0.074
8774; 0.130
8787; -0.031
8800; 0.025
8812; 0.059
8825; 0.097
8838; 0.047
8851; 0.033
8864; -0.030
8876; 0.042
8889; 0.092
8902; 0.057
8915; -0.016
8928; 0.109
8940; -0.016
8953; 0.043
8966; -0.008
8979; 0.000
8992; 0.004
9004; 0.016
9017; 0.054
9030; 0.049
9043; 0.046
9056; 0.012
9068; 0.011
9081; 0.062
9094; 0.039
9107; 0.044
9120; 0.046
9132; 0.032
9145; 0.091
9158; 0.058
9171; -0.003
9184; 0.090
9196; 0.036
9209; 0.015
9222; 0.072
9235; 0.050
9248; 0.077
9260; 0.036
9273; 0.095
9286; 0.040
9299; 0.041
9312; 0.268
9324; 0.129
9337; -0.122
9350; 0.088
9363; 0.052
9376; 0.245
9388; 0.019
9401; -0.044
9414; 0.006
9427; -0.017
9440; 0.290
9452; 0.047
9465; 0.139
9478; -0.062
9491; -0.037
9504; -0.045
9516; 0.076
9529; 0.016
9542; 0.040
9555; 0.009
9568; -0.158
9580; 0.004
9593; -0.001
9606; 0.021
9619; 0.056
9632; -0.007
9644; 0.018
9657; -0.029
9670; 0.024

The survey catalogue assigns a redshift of 0.04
